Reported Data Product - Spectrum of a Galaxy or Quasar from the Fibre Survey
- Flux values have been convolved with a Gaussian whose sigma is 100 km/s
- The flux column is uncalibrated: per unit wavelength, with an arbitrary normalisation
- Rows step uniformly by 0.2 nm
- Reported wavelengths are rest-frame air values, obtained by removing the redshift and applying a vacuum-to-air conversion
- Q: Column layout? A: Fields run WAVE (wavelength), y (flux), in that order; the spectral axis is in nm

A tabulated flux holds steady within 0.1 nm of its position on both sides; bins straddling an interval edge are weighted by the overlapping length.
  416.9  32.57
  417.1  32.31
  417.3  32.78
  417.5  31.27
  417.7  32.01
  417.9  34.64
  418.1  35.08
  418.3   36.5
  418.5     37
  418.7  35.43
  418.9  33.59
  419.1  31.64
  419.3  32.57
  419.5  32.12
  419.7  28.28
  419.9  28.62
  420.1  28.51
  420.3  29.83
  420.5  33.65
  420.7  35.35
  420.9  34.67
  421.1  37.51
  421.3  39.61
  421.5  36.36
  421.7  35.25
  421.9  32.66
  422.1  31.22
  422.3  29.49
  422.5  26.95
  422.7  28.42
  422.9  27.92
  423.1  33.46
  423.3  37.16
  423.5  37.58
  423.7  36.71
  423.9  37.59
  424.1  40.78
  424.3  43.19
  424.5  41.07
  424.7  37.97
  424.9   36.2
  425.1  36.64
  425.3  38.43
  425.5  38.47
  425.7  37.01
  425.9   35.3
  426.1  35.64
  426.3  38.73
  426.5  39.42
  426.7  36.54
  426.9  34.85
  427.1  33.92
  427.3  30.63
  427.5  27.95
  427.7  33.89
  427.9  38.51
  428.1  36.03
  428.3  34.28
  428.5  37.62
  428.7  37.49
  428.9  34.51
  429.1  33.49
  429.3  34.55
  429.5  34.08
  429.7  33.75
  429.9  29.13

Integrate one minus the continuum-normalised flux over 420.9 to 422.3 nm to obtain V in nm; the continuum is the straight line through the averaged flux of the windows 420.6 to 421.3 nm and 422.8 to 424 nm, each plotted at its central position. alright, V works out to 0.04 nm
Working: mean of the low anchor 36.4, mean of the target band 35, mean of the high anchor 35.1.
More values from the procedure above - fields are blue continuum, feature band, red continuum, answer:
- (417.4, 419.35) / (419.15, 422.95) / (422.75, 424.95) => 0.362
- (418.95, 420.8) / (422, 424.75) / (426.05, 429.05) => -0.147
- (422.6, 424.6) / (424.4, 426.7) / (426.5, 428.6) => -0.138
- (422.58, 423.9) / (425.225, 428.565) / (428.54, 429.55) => -0.110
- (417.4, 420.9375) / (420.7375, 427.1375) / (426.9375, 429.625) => -0.422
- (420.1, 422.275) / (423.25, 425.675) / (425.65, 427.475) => -0.245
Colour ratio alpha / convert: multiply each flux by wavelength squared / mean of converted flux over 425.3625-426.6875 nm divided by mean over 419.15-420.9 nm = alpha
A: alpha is 1.2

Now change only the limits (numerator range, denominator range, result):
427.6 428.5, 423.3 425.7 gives 0.95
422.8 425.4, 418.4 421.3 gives 1.15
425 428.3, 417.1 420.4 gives 1.14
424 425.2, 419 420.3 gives 1.33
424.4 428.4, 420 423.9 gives 1.10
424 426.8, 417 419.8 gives 1.19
